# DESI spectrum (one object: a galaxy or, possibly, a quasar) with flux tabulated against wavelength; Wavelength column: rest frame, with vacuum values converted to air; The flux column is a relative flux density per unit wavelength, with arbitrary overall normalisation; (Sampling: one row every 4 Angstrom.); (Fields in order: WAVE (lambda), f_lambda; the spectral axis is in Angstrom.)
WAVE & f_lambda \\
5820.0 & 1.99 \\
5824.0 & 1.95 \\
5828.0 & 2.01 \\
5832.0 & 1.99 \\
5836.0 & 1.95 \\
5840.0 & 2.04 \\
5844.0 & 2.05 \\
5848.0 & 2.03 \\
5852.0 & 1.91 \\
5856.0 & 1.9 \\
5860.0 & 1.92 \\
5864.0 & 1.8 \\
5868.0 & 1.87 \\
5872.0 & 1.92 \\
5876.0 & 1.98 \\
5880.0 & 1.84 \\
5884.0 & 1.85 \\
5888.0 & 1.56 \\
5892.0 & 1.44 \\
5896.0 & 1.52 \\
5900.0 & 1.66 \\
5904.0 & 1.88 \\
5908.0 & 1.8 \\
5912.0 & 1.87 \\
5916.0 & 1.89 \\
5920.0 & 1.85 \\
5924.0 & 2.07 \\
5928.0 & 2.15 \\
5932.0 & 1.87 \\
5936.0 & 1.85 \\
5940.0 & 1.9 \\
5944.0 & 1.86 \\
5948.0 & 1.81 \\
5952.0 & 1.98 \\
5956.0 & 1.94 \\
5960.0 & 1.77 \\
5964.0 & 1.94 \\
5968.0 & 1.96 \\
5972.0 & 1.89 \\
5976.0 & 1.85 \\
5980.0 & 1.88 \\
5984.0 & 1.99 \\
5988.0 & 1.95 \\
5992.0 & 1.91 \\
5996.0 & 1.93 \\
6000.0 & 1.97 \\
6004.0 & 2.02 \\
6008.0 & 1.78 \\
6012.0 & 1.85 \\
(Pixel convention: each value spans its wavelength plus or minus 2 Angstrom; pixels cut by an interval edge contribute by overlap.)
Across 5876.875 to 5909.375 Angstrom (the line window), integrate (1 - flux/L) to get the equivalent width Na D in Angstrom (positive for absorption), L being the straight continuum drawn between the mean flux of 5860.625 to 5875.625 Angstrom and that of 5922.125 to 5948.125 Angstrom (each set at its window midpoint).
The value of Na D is 3.4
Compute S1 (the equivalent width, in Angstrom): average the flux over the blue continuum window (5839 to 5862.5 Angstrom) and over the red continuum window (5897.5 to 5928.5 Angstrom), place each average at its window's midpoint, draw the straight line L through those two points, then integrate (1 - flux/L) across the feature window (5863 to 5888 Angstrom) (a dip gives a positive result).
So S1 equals 1.0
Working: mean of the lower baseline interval 1.97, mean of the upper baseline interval 1.88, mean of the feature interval 1.85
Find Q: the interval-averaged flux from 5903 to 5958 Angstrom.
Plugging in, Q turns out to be 1.91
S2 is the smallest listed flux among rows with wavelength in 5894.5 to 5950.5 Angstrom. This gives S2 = 1.52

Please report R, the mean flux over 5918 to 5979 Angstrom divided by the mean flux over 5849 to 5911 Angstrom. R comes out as 1.07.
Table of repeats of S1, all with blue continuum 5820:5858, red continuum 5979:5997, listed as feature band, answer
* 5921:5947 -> 0.15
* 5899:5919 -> 1.33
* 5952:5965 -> 0.34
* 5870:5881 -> 0.28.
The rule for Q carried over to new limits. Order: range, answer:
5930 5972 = 1.89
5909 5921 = 1.87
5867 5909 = 1.75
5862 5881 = 1.88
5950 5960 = 1.92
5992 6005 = 1.96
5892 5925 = 1.79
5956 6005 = 1.92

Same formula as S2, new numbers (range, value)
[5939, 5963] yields 1.77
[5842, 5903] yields 1.44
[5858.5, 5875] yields 1.8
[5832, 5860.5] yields 1.9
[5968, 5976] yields 1.85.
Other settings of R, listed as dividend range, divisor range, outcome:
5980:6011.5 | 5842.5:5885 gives 1.01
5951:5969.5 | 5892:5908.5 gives 1.14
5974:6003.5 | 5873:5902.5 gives 1.13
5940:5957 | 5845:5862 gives 0.97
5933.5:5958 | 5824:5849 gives 0.94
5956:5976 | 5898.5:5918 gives 1.04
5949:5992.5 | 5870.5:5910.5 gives 1.10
